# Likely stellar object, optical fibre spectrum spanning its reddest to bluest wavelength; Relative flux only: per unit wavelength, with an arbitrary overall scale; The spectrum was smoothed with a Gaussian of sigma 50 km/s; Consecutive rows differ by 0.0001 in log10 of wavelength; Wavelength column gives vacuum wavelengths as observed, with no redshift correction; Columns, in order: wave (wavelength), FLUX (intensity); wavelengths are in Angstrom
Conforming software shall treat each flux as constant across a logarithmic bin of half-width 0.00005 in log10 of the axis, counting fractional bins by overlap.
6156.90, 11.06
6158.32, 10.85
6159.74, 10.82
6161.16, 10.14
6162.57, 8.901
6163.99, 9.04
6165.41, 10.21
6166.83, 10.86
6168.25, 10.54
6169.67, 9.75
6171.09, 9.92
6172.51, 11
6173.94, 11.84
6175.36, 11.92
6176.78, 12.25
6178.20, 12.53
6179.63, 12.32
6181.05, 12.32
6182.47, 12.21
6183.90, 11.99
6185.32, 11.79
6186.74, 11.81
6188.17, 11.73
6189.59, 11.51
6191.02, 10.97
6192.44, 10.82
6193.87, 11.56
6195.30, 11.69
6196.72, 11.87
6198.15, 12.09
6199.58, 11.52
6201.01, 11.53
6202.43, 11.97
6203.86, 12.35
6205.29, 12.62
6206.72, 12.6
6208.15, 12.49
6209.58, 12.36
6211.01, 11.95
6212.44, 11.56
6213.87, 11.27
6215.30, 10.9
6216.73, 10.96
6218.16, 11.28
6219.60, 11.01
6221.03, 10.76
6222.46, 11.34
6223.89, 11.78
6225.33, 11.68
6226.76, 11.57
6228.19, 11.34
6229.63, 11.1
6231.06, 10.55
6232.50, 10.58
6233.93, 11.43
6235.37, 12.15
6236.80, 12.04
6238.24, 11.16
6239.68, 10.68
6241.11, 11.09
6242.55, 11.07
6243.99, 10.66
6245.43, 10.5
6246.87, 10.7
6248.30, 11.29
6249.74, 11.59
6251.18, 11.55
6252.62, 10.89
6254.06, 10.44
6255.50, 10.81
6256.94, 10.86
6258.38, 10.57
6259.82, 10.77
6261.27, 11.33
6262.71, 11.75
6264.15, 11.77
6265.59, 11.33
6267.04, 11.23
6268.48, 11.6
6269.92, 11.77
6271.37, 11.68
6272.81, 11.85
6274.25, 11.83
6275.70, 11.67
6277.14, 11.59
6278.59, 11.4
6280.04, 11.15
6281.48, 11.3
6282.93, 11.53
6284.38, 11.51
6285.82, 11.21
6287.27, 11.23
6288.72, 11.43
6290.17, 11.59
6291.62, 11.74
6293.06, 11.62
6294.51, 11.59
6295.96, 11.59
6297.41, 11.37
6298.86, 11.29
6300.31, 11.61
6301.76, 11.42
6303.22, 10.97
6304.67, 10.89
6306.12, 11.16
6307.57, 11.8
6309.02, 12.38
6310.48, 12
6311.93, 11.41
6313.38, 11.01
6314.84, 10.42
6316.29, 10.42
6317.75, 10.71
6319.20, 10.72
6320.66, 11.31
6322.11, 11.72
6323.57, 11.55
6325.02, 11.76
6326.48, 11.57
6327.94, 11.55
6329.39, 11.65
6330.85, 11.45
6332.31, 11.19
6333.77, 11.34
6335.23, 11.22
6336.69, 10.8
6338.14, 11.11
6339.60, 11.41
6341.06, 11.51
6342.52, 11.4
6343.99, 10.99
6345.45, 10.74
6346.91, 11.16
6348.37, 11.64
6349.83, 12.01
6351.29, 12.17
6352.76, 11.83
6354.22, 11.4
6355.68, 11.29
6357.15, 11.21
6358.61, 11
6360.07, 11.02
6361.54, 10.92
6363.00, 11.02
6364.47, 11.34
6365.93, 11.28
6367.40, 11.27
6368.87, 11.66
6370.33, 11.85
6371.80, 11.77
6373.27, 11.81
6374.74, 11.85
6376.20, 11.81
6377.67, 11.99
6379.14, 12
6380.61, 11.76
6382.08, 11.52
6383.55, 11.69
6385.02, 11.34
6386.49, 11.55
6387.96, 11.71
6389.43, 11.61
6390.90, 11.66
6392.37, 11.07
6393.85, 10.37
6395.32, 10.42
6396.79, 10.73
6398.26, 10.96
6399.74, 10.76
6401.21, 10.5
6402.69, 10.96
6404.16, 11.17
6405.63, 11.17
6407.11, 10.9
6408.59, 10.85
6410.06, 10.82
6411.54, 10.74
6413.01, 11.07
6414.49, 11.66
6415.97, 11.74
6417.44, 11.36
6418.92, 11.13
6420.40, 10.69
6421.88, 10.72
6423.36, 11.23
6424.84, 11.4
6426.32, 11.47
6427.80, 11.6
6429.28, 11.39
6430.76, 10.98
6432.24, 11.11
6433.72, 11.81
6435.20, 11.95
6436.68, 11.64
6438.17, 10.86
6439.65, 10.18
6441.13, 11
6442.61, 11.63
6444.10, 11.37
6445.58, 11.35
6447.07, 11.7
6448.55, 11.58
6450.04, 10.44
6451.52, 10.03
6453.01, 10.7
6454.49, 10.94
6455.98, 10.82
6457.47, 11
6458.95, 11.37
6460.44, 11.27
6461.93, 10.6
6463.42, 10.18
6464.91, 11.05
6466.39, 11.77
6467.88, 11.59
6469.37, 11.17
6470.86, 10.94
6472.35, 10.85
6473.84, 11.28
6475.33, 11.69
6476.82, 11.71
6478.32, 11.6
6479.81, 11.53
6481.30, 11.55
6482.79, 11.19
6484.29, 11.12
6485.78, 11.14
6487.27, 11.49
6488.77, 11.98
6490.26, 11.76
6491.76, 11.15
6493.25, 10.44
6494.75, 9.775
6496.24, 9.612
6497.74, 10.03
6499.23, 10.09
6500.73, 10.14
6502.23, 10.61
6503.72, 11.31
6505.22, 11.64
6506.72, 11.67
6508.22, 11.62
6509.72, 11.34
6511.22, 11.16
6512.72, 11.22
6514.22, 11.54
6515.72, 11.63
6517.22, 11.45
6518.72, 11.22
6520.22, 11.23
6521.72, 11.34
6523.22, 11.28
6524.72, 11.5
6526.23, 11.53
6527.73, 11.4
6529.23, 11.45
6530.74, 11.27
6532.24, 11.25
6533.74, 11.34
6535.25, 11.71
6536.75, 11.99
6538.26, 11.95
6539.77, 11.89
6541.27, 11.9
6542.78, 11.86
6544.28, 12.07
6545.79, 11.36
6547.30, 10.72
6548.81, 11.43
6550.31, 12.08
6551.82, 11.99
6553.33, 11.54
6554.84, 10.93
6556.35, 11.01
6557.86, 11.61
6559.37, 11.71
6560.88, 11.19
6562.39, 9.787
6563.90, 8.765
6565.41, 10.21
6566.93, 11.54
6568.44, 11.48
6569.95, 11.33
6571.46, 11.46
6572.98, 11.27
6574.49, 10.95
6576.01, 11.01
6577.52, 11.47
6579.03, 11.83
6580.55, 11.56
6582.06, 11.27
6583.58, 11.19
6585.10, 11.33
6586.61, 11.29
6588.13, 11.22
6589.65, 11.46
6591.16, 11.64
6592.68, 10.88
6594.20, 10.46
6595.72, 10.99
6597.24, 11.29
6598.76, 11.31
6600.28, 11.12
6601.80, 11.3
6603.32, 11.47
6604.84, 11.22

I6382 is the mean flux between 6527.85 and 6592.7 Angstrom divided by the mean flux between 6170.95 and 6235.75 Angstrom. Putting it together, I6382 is 0.97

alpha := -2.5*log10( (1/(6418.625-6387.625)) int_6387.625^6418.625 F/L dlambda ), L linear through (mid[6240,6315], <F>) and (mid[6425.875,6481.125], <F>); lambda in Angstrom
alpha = 0.02 mag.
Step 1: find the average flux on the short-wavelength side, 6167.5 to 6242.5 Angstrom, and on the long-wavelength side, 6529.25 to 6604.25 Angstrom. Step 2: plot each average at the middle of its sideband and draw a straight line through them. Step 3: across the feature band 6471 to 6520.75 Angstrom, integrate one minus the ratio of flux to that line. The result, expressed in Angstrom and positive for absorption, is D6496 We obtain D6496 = 0.9 Angstrom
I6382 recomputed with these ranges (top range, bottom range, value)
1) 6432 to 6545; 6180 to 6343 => 0.98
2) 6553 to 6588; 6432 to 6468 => 1.00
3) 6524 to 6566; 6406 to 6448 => 1.01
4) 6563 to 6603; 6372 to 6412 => 0.99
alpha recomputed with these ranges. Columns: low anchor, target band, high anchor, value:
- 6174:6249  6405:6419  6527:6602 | 0.026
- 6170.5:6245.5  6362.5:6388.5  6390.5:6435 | -0.043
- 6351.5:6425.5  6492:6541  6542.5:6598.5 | 0.005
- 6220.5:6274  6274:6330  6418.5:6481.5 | -0.017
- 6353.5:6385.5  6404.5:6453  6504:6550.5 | 0.032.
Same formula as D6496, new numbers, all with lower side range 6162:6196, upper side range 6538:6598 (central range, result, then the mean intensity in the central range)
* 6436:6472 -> 0.7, 11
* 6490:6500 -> 0.8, 10.3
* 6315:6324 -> 0.2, 11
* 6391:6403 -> 0.5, 10.8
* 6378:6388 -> -0.4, 11.7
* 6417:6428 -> 0.1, 11.2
